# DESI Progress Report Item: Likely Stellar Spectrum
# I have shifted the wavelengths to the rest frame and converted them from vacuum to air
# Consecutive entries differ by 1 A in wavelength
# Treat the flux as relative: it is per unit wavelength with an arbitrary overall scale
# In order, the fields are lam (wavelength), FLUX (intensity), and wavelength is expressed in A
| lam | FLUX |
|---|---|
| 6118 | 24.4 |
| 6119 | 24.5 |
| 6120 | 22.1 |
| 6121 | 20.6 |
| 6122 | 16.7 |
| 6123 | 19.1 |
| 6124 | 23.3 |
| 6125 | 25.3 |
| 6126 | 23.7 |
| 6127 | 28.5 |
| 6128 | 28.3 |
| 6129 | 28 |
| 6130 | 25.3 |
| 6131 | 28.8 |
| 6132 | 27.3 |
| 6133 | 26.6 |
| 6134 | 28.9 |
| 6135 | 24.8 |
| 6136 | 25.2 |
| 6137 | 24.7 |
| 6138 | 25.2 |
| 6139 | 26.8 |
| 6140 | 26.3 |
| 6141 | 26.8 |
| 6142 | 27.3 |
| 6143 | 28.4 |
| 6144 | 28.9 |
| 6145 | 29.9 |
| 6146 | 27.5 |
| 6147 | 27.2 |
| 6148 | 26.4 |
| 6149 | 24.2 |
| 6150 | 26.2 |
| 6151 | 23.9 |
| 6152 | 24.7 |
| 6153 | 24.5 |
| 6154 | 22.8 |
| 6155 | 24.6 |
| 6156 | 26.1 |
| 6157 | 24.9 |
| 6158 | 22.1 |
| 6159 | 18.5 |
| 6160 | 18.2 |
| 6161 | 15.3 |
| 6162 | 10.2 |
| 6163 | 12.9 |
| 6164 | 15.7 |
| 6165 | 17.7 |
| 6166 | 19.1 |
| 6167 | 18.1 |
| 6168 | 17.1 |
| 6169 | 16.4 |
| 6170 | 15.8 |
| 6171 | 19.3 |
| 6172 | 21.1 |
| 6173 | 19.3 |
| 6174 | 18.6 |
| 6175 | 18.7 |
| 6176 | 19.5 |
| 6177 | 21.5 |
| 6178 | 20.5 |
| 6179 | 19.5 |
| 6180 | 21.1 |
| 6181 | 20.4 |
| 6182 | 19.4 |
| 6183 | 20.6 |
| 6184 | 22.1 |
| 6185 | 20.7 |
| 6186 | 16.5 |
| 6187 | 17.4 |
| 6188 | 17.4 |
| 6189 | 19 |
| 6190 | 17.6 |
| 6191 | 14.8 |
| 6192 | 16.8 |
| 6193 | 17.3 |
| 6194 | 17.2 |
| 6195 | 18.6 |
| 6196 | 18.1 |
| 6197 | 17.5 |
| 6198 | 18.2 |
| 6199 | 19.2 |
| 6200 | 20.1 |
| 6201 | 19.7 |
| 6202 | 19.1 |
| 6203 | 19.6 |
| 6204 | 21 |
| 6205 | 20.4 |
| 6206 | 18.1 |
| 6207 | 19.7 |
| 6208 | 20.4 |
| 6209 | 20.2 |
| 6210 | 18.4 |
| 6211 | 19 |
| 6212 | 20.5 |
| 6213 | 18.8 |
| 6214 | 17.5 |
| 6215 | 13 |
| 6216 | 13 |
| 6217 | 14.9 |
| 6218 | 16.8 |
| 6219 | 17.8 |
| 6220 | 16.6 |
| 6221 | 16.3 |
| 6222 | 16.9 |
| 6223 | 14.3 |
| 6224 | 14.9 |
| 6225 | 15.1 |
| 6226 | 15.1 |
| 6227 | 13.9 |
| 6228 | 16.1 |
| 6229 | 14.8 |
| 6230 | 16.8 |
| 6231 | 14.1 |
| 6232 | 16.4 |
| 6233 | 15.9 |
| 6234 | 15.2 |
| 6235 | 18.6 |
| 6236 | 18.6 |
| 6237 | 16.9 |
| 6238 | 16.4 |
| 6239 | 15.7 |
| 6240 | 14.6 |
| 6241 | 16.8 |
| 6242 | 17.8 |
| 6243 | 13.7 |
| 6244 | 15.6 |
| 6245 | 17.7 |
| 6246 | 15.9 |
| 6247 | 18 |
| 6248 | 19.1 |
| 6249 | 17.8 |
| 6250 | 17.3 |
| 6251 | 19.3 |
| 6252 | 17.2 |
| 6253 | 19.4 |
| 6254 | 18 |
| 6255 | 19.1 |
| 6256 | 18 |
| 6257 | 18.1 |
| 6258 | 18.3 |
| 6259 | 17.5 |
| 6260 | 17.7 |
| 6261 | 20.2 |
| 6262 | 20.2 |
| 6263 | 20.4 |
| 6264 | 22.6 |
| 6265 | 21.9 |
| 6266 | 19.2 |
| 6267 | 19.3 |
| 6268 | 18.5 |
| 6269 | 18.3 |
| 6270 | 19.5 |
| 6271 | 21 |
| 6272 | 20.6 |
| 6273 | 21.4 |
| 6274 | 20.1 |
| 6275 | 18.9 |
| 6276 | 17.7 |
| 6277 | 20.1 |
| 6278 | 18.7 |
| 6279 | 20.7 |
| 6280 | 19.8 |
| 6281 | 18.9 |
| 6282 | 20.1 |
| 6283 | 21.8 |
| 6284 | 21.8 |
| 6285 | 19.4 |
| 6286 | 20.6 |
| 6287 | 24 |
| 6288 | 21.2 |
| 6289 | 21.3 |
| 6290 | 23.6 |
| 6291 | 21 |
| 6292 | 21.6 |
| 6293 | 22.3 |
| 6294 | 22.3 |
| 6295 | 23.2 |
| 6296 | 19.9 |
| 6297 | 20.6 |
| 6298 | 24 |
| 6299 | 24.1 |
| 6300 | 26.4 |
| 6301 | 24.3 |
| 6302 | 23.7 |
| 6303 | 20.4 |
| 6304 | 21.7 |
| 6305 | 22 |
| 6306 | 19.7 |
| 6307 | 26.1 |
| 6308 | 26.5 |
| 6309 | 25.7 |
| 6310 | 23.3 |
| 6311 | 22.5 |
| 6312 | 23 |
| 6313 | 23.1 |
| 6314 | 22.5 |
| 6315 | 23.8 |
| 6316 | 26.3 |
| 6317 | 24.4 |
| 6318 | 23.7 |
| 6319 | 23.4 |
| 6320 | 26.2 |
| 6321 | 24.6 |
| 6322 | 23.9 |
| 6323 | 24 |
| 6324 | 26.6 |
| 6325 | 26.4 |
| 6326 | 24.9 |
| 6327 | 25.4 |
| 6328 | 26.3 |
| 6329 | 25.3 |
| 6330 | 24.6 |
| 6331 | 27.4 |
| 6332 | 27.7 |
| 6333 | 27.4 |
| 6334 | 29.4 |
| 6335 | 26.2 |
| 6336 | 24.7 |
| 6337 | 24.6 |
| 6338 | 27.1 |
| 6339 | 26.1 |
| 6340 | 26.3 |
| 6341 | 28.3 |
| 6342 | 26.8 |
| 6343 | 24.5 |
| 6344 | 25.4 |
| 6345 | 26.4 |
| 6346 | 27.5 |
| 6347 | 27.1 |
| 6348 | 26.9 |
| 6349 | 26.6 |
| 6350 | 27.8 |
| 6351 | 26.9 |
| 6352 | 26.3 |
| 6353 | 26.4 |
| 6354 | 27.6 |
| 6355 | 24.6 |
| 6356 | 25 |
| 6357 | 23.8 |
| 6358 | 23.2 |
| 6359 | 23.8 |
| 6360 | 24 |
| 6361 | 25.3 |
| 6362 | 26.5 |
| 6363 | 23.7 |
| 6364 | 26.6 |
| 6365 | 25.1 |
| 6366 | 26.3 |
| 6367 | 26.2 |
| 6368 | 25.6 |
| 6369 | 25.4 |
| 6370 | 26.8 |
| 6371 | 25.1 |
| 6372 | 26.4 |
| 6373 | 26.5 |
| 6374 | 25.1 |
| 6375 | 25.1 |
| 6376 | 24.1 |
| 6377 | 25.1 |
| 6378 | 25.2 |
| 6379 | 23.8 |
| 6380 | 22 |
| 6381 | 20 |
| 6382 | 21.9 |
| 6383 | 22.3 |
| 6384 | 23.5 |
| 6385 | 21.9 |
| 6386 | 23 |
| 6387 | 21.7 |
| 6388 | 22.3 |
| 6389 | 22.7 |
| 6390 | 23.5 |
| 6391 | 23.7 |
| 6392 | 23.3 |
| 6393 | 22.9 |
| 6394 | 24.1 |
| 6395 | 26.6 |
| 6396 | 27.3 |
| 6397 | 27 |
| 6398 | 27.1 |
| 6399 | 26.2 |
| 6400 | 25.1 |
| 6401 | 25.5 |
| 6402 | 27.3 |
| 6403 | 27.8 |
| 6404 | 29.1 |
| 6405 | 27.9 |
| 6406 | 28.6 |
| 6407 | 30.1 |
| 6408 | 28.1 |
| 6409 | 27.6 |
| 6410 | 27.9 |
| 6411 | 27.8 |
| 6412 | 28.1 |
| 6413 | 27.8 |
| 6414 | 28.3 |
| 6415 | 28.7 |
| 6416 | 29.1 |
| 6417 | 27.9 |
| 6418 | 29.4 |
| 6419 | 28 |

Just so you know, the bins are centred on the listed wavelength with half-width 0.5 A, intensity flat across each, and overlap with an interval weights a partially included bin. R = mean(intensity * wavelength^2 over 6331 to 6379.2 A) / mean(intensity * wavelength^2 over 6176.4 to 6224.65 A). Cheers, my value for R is 1.5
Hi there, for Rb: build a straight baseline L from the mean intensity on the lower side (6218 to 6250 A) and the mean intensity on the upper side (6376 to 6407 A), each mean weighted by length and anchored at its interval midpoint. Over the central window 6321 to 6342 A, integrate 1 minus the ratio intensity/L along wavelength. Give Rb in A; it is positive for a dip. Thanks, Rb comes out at -4.5 A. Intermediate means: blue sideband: 16.3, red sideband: 24.7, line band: 26.1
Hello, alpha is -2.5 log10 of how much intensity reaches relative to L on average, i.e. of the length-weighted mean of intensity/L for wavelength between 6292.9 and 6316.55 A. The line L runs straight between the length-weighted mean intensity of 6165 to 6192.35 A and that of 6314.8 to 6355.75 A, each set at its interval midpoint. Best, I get 0.062 mag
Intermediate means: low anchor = 18.8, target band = 23.2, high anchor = 26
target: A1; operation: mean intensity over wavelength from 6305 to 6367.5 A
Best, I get 25.4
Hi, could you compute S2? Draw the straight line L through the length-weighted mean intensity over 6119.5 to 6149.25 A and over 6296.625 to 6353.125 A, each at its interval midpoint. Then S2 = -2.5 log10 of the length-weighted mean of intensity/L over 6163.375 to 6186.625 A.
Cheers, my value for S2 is 0.32 mag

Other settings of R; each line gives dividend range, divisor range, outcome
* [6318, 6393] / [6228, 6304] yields 1.34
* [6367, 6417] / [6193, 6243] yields 1.57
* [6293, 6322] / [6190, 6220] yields 1.34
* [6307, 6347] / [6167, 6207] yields 1.41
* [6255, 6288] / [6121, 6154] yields 0.80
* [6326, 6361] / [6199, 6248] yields 1.59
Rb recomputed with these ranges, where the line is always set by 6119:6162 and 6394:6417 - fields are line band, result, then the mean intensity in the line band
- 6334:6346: 0.29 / 26.2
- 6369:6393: 3.18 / 23.7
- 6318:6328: 0.62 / 25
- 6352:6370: 1.20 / 25.3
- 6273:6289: 3.61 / 20.3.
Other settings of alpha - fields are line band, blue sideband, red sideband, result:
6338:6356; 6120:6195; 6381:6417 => -0.07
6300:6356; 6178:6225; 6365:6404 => -0.12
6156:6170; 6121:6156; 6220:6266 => 0.32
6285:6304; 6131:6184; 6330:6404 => 0.09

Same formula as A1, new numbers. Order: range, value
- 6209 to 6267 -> 17.2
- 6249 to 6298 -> 20.1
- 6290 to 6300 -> 22.4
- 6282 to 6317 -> 22.7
